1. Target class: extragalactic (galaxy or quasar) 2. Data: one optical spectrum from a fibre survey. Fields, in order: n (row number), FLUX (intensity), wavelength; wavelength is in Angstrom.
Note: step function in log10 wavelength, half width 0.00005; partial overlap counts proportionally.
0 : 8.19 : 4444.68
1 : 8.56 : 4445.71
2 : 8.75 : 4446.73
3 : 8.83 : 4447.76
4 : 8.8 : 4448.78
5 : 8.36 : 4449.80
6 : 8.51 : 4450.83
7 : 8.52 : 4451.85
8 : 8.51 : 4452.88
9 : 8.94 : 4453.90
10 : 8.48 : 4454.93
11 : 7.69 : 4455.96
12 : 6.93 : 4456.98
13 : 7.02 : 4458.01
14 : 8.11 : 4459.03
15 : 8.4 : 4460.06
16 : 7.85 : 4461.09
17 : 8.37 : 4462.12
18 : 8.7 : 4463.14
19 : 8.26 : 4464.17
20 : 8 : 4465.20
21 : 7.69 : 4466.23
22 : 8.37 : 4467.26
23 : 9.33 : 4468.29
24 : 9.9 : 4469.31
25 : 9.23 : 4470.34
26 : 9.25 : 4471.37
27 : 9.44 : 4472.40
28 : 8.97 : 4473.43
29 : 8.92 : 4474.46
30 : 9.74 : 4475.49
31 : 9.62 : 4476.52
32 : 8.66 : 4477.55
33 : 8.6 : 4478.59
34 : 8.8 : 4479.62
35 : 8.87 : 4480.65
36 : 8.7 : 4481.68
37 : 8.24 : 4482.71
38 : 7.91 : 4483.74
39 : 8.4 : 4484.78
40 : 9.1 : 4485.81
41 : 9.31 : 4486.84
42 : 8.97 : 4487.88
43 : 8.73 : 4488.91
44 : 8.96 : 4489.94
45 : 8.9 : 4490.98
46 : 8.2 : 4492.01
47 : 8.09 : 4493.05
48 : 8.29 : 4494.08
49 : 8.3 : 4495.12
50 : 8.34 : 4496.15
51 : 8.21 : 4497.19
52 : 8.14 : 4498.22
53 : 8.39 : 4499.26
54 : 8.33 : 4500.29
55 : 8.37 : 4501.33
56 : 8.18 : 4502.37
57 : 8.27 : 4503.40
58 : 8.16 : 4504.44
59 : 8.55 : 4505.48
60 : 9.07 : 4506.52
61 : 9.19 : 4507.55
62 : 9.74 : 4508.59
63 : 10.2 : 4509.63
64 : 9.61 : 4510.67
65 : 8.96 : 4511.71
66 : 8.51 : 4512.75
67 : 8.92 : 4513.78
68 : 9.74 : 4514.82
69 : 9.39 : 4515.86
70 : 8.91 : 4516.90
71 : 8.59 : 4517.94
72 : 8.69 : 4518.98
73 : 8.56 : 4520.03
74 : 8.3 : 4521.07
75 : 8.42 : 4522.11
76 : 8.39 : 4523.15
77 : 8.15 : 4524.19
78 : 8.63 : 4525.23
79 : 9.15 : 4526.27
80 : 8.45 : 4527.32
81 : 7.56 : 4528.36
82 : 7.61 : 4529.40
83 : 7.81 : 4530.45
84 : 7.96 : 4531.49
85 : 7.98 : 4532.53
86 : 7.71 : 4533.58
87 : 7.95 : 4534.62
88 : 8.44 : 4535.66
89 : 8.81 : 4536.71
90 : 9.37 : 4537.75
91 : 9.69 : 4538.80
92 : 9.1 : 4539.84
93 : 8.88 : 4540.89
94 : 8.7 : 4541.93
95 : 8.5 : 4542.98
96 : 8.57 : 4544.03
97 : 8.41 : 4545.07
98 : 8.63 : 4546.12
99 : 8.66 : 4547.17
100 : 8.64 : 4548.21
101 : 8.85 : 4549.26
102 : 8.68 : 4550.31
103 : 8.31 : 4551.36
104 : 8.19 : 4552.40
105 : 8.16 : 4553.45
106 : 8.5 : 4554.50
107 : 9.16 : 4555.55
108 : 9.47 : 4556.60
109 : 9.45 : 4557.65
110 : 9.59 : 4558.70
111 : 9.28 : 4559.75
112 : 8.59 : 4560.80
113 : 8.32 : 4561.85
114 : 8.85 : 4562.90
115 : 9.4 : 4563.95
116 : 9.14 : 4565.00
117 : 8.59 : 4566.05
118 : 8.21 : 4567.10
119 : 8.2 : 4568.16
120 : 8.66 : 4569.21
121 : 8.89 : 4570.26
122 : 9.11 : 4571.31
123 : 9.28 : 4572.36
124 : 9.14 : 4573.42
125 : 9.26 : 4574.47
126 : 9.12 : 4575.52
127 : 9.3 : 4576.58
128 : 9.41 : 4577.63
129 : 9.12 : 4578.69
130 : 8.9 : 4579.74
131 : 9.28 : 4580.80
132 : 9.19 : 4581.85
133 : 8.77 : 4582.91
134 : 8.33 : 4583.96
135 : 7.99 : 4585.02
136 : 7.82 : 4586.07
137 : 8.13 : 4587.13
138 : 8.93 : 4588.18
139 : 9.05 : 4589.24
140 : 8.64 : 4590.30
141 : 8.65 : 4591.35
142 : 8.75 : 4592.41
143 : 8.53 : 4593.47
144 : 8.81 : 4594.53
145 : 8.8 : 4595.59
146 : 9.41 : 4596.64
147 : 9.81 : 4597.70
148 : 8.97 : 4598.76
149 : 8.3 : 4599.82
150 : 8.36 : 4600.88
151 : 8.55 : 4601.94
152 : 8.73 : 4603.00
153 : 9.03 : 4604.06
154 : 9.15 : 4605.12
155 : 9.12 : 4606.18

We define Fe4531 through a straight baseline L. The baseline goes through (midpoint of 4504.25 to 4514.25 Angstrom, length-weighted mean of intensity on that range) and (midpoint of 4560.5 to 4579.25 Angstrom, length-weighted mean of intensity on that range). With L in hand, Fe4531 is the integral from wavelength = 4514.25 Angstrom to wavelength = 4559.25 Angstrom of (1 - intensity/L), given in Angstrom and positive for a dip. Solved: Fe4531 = 2.1 Angstrom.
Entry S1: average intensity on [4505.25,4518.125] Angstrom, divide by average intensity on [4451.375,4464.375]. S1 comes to 1.13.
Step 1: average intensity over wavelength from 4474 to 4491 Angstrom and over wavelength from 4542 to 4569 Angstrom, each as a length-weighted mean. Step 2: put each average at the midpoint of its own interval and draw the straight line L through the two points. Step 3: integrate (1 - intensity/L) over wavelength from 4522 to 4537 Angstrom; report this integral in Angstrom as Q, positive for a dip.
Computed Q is 1.0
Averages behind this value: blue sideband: 8.84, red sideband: 8.73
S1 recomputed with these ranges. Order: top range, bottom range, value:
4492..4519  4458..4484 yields 1.00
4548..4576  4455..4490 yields 1.03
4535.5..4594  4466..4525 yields 1.00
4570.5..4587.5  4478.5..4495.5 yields 1.03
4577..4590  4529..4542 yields 1.03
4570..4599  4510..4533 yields 1.04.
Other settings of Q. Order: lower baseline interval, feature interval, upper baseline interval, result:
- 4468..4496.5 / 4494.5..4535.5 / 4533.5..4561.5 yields 1.2 Angstrom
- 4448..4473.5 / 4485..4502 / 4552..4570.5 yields 0.1 Angstrom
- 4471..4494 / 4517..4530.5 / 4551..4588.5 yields 0.7 Angstrom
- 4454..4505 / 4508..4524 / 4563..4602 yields -0.6 Angstrom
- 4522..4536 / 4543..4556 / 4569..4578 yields 0.1 Angstrom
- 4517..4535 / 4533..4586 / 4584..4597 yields -2.3 Angstrom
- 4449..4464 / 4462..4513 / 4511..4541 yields -2.4 Angstrom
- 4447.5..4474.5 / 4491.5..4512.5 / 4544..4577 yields 0.0 Angstrom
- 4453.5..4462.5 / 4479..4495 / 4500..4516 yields -0.2 Angstrom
